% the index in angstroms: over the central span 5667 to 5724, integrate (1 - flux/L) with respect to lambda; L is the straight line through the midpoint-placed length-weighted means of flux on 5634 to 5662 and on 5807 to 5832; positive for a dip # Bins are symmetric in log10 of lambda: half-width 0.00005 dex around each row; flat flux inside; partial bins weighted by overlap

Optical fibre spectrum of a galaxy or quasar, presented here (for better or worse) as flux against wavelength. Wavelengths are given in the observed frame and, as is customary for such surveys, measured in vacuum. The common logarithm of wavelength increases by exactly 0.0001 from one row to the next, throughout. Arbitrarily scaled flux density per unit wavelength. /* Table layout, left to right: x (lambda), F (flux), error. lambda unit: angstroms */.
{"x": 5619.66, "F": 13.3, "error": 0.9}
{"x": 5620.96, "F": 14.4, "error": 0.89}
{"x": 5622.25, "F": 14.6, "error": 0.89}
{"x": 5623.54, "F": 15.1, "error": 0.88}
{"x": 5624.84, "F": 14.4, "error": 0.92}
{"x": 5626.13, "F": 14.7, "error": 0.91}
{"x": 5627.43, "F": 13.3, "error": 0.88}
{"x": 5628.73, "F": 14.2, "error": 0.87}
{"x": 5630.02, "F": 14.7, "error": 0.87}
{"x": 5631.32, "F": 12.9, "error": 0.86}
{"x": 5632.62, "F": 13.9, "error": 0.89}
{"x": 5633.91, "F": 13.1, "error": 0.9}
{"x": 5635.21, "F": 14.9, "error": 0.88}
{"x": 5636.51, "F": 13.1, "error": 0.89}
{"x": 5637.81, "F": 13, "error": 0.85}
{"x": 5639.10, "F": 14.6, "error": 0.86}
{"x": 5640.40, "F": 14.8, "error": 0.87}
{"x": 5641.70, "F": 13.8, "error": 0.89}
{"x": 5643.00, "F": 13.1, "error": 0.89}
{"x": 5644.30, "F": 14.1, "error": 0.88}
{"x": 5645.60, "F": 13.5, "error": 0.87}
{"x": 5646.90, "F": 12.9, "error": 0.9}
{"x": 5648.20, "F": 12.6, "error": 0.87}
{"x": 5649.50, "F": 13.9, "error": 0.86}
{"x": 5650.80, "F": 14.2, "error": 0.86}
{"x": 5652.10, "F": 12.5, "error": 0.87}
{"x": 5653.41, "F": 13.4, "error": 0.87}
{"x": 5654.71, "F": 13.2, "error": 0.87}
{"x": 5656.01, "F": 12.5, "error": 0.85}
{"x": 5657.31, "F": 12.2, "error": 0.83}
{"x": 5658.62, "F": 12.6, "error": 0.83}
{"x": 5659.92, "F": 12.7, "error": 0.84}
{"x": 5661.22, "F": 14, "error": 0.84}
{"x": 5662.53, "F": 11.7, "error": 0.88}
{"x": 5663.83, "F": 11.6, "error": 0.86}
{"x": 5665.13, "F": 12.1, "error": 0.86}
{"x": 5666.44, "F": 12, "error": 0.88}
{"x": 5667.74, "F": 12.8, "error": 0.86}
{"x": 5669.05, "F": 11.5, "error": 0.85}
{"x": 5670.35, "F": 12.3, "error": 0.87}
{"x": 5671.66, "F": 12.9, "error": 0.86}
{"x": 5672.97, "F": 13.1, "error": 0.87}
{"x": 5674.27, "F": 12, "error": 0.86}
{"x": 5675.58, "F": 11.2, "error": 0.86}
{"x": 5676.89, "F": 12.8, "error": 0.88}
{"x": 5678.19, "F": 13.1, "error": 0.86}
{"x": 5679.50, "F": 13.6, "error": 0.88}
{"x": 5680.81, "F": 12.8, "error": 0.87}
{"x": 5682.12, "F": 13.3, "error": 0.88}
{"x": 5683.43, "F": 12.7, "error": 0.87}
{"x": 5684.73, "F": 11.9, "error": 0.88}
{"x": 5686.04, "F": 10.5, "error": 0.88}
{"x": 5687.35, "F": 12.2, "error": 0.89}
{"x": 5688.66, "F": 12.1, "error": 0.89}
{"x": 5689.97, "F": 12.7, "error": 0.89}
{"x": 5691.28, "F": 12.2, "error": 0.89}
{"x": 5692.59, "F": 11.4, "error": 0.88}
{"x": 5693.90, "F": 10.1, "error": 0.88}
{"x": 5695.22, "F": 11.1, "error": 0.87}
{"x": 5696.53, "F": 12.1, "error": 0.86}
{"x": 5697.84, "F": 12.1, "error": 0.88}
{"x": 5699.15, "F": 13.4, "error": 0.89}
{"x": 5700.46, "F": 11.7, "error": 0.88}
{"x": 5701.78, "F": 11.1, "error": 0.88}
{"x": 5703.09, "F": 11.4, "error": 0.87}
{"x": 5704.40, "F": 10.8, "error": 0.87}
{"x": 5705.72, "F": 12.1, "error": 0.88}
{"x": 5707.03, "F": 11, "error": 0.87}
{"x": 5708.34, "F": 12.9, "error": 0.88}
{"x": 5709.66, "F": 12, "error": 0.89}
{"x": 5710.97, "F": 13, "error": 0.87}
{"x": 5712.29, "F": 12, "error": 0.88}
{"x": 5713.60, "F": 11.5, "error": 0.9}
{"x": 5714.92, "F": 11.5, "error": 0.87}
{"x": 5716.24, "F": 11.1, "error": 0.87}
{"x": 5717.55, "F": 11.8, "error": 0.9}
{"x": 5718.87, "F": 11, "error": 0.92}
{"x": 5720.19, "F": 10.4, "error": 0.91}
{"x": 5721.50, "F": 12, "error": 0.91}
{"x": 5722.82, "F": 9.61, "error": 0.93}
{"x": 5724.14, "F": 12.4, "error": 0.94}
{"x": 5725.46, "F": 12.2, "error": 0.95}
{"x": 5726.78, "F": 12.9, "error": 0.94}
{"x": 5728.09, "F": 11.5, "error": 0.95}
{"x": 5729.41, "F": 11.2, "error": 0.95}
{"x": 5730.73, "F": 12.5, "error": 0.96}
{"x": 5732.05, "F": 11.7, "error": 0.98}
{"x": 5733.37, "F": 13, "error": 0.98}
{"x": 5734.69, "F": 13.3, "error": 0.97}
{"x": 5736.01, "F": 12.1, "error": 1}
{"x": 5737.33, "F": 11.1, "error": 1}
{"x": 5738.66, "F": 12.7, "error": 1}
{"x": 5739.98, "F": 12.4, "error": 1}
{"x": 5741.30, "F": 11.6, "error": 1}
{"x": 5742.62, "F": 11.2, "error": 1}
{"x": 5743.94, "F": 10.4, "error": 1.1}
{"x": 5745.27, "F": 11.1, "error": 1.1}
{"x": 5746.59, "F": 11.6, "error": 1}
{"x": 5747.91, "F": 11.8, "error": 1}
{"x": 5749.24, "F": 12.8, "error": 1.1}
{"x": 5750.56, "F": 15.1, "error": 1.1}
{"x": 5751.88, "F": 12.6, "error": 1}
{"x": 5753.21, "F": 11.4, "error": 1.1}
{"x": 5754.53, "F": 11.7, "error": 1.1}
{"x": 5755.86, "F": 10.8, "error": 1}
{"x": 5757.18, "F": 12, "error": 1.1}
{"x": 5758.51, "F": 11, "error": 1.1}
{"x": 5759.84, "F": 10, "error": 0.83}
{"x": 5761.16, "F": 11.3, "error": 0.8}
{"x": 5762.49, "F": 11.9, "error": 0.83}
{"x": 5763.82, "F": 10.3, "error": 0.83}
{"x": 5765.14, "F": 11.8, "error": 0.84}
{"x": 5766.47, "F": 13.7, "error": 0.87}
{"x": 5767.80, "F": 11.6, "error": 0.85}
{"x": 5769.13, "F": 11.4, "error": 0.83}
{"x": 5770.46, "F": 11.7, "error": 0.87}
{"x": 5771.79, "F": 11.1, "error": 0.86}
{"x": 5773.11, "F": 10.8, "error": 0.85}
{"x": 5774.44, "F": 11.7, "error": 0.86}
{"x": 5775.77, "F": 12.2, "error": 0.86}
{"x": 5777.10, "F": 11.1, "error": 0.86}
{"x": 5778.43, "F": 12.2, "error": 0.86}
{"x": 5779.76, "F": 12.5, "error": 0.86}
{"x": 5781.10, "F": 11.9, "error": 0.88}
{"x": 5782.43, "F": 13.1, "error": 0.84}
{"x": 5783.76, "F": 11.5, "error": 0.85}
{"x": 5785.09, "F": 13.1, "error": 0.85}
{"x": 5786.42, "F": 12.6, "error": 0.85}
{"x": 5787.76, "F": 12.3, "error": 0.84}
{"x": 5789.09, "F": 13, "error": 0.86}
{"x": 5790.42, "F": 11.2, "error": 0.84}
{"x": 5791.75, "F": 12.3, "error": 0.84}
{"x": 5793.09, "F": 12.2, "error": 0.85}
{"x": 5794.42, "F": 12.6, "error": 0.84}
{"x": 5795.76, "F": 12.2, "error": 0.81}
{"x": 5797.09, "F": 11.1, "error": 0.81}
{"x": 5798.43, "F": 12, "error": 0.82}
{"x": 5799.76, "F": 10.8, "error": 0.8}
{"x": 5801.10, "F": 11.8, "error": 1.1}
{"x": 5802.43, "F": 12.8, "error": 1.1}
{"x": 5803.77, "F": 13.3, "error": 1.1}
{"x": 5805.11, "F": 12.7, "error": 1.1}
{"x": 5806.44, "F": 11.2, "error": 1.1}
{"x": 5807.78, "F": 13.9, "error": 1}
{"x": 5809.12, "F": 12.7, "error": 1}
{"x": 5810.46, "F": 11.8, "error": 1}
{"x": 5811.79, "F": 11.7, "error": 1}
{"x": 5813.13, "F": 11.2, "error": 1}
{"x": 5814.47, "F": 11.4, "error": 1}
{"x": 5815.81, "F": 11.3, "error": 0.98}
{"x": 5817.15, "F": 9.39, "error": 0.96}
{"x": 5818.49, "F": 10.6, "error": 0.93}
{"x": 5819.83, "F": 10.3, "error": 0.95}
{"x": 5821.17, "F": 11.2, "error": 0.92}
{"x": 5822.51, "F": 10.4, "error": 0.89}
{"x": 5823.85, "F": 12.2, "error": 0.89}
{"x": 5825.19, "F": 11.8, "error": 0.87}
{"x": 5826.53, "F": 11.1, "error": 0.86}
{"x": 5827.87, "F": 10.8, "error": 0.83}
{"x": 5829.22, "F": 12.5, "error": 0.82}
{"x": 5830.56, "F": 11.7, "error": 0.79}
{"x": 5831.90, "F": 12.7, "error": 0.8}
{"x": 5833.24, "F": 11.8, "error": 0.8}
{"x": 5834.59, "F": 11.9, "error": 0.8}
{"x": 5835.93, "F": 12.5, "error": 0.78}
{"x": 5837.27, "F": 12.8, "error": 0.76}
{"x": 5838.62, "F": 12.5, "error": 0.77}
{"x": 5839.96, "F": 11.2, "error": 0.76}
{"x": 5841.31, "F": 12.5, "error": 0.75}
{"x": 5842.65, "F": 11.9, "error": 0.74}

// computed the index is 4.2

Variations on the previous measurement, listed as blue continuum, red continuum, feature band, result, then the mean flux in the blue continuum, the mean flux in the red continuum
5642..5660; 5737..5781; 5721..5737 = 0.1 angstroms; 13.1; 11.7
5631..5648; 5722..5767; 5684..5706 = 1.7 angstroms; 13.7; 11.8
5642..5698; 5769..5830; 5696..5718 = 0.8 angstroms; 12.5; 11.8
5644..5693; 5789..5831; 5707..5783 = 2.0 angstroms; 12.6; 11.7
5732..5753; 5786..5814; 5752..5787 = 1.2 angstroms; 12.2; 12.2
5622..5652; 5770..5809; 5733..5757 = 1.1 angstroms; 13.9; 12.1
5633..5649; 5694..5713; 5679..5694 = 0.2 angstroms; 13.6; 11.9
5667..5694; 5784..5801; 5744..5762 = 0.6 angstroms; 12.3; 12.1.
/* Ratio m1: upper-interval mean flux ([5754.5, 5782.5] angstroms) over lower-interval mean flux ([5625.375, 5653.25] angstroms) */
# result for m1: 0.8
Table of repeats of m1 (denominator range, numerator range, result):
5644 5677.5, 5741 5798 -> 0.93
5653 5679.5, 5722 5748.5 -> 0.94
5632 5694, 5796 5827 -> 0.91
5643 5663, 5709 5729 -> 0.89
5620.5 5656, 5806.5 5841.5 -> 0.85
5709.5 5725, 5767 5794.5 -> 1.04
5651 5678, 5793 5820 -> 0.94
